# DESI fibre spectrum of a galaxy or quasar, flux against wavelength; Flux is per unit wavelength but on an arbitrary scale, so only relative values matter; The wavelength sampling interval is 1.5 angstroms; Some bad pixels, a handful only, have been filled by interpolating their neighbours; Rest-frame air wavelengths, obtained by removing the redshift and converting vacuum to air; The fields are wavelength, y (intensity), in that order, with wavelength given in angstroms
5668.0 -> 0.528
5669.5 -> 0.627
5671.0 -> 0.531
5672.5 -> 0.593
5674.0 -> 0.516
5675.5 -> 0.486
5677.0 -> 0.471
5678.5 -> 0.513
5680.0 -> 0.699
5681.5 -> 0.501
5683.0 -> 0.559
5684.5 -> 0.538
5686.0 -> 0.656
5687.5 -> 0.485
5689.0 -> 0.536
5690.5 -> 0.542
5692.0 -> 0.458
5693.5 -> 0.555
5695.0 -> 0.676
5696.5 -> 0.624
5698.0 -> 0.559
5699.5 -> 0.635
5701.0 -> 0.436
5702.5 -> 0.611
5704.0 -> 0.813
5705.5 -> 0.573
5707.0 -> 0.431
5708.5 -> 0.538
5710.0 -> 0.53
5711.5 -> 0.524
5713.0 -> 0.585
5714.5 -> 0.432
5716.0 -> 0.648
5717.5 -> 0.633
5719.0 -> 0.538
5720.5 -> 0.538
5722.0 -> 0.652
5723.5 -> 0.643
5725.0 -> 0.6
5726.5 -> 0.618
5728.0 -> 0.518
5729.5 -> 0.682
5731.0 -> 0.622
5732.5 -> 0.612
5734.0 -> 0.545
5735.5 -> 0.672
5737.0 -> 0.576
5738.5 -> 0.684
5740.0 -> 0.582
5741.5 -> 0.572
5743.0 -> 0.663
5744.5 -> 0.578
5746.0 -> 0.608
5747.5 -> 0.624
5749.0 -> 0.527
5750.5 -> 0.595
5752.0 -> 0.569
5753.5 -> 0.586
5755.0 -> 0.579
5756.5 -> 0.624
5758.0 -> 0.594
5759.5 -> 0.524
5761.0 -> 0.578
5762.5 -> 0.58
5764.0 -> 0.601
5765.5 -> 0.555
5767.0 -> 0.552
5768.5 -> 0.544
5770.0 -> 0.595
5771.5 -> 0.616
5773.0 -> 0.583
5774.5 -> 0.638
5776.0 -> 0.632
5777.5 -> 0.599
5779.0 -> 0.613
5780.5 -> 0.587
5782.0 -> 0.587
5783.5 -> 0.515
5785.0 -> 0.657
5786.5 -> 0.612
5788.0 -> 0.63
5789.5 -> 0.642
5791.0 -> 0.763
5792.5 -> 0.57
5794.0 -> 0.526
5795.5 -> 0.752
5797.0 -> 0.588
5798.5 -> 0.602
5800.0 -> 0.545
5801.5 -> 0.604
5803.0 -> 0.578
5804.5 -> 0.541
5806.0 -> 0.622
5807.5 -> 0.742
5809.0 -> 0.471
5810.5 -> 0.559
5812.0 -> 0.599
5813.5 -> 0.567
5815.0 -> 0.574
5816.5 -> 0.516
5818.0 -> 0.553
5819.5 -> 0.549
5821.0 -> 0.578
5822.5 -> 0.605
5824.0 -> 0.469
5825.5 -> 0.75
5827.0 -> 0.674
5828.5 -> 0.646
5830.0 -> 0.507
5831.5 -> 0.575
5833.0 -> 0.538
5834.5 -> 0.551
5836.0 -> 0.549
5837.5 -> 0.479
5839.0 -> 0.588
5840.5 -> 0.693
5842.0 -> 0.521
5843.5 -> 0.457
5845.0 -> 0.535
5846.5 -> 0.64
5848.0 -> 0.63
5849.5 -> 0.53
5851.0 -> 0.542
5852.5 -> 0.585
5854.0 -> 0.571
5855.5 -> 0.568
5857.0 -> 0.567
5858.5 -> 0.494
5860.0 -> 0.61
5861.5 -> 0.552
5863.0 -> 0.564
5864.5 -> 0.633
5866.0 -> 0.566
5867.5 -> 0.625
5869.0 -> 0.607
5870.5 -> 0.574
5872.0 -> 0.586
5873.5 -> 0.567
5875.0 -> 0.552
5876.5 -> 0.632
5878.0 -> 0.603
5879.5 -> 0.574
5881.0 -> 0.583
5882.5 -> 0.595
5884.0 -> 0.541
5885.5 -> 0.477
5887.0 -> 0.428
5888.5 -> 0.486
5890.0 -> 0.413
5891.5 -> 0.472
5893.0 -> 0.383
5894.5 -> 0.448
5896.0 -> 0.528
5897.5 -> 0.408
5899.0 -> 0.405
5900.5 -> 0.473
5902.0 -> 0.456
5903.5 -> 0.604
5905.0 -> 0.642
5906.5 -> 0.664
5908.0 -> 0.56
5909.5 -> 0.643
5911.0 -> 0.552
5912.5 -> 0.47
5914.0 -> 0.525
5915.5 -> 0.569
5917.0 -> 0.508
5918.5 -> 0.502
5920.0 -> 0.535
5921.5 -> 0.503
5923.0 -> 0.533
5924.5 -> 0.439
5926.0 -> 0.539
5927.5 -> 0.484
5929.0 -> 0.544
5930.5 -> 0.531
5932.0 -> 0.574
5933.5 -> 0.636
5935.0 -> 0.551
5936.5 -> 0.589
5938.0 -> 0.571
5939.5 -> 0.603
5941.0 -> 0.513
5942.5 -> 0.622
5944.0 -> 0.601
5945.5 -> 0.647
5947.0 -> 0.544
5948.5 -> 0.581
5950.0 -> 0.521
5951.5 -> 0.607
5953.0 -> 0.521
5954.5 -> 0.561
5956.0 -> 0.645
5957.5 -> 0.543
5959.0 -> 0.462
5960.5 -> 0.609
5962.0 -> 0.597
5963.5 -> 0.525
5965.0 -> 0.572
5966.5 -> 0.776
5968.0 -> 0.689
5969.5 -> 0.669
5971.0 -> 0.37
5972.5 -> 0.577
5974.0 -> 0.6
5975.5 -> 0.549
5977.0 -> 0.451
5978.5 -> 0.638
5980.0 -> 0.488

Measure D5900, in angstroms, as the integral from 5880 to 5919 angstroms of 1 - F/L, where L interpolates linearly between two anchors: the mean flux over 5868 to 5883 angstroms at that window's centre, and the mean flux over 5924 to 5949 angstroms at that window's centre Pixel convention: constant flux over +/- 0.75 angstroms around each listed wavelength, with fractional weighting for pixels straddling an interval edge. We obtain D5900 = 4.4 angstroms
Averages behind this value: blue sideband 0.588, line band 0.513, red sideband 0.564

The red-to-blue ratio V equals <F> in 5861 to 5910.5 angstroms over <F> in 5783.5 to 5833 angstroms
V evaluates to 0.9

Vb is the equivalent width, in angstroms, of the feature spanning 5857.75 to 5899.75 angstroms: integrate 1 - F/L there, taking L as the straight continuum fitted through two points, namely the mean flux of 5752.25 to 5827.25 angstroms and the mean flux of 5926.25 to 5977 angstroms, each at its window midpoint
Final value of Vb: 3.6 angstroms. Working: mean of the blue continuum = 0.594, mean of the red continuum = 0.573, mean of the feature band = 0.532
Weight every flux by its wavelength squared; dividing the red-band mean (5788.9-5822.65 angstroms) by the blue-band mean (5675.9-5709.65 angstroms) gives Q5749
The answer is 1.10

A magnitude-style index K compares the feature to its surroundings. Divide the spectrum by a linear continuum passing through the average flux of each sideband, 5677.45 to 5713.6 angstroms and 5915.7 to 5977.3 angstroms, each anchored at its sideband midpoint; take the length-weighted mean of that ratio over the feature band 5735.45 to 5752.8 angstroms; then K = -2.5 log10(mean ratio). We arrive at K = -0.069 mag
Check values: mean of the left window 0.565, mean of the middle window 0.601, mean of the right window 0.562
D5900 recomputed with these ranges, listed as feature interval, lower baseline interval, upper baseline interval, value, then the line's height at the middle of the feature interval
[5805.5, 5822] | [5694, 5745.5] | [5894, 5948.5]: -0.17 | 0.569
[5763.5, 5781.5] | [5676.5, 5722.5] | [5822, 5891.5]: -0.90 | 0.564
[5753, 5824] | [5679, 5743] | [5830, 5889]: -2.30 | 0.572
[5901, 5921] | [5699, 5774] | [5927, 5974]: 0.82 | 0.578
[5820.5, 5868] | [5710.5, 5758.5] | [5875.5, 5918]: -2.48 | 0.546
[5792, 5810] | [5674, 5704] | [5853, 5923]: -1.52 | 0.549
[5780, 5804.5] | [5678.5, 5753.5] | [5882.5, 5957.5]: -1.87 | 0.565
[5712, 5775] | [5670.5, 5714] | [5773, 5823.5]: -1.69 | 0.576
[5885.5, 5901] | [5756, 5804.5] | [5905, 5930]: 2.93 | 0.549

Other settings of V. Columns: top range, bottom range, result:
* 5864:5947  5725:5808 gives 0.90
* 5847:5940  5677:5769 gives 0.94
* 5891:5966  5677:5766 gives 0.94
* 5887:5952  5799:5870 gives 0.93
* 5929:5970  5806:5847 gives 1.02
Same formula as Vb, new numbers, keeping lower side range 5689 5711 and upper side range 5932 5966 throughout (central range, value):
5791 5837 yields -1.1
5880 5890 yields 1.1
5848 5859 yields 0.3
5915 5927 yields 1.3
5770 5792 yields -1.8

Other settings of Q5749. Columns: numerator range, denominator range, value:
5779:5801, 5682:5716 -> 1.13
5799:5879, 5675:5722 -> 1.08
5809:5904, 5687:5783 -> 0.98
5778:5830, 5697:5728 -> 1.07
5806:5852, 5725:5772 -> 1.00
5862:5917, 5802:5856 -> 0.96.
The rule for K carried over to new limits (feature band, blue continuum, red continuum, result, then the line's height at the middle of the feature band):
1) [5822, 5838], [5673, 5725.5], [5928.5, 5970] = 0.00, 0.575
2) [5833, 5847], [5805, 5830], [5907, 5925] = 0.04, 0.576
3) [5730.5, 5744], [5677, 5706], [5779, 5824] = -0.06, 0.582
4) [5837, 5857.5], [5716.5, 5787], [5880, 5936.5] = -0.03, 0.55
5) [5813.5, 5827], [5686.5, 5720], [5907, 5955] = -0.04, 0.558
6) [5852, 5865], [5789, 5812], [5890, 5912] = -0.03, 0.552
